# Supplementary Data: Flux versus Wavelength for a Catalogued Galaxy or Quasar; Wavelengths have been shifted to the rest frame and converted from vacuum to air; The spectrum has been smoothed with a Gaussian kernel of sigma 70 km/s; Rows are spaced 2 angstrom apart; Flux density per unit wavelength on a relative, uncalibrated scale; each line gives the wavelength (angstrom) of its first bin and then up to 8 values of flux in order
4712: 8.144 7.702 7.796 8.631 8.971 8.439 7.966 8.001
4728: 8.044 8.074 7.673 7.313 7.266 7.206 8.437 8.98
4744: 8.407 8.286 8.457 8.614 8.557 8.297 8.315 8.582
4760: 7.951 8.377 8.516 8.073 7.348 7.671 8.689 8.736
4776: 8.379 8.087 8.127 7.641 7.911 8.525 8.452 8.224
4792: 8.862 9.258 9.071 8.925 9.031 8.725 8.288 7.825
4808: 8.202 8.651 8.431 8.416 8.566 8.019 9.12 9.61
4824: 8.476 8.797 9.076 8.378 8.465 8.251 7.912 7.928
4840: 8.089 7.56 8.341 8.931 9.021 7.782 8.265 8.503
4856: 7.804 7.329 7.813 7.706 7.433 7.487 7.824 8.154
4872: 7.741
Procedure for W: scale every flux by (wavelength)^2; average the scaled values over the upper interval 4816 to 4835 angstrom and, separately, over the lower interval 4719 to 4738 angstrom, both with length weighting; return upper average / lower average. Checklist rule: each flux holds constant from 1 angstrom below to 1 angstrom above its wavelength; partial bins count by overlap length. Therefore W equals 1.14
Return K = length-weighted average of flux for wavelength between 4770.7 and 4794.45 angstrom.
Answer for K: 8.38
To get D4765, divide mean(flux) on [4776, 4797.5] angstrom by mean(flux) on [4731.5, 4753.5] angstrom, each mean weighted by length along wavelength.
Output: 1.0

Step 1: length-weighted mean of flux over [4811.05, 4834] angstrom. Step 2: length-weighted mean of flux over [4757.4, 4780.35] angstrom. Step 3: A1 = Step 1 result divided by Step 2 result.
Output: 1.05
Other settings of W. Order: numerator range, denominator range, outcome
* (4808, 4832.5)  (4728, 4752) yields 1.11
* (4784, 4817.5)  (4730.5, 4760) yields 1.07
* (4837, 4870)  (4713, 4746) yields 1.04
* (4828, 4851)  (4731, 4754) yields 1.06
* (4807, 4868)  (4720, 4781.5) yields 1.05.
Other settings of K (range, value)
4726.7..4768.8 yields 8.13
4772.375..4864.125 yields 8.38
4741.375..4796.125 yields 8.36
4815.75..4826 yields 8.78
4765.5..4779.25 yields 8.14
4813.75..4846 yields 8.45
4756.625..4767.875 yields 8.23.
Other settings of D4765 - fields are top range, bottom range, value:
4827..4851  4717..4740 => 1.04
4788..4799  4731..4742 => 1.15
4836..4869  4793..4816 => 0.93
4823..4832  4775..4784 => 1.08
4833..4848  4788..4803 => 0.93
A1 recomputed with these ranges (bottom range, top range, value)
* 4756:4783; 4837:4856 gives 1.01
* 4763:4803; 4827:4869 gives 0.96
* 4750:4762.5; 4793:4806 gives 1.05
